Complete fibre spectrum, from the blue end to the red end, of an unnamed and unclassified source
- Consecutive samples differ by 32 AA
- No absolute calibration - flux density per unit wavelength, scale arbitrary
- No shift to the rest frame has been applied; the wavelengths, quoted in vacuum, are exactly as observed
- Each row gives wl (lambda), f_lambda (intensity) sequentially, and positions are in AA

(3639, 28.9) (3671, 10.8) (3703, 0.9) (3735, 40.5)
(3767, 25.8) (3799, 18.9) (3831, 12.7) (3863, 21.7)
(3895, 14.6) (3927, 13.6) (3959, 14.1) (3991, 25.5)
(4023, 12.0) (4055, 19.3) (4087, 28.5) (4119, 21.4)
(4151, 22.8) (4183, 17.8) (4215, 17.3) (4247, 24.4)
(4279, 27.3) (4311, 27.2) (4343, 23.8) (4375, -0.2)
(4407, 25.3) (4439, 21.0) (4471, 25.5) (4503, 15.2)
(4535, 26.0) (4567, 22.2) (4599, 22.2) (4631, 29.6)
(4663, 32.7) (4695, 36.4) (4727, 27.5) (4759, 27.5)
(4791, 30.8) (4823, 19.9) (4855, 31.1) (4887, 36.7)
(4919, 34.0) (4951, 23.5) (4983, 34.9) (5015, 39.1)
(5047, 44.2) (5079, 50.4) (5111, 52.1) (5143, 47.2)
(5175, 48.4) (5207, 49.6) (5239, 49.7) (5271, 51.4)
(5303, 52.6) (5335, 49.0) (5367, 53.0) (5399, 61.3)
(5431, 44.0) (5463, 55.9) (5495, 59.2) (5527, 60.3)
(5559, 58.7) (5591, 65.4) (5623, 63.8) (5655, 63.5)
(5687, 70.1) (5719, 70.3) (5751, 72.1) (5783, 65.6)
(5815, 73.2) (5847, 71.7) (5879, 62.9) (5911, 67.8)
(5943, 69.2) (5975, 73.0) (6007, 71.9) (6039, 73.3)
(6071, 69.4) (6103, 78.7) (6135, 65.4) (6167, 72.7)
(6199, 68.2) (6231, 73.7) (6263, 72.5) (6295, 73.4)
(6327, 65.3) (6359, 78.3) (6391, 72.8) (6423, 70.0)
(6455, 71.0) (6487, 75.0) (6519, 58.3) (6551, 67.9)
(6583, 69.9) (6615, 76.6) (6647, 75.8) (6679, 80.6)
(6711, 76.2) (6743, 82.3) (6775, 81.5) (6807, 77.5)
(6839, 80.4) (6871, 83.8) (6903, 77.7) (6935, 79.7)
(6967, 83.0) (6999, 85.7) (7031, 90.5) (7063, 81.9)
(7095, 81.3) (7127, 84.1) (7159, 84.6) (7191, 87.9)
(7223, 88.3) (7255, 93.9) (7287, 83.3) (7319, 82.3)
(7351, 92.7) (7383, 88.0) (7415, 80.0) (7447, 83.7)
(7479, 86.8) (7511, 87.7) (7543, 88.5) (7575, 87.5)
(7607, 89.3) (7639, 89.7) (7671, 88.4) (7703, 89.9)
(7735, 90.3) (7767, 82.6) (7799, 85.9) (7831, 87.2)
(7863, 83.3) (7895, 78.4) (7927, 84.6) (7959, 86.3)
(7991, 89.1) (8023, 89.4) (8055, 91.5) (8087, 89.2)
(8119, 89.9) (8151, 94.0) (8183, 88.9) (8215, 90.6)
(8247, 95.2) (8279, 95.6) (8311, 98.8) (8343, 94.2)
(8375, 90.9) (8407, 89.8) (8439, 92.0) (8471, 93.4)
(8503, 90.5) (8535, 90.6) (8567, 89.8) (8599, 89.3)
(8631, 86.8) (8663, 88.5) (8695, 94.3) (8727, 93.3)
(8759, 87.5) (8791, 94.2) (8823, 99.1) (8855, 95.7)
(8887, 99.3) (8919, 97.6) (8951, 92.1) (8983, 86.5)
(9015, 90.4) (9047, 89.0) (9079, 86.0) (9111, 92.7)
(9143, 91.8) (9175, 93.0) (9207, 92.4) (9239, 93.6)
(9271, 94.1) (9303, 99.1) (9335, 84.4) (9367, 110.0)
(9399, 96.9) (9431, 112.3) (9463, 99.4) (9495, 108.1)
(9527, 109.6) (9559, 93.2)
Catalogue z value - 0.261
